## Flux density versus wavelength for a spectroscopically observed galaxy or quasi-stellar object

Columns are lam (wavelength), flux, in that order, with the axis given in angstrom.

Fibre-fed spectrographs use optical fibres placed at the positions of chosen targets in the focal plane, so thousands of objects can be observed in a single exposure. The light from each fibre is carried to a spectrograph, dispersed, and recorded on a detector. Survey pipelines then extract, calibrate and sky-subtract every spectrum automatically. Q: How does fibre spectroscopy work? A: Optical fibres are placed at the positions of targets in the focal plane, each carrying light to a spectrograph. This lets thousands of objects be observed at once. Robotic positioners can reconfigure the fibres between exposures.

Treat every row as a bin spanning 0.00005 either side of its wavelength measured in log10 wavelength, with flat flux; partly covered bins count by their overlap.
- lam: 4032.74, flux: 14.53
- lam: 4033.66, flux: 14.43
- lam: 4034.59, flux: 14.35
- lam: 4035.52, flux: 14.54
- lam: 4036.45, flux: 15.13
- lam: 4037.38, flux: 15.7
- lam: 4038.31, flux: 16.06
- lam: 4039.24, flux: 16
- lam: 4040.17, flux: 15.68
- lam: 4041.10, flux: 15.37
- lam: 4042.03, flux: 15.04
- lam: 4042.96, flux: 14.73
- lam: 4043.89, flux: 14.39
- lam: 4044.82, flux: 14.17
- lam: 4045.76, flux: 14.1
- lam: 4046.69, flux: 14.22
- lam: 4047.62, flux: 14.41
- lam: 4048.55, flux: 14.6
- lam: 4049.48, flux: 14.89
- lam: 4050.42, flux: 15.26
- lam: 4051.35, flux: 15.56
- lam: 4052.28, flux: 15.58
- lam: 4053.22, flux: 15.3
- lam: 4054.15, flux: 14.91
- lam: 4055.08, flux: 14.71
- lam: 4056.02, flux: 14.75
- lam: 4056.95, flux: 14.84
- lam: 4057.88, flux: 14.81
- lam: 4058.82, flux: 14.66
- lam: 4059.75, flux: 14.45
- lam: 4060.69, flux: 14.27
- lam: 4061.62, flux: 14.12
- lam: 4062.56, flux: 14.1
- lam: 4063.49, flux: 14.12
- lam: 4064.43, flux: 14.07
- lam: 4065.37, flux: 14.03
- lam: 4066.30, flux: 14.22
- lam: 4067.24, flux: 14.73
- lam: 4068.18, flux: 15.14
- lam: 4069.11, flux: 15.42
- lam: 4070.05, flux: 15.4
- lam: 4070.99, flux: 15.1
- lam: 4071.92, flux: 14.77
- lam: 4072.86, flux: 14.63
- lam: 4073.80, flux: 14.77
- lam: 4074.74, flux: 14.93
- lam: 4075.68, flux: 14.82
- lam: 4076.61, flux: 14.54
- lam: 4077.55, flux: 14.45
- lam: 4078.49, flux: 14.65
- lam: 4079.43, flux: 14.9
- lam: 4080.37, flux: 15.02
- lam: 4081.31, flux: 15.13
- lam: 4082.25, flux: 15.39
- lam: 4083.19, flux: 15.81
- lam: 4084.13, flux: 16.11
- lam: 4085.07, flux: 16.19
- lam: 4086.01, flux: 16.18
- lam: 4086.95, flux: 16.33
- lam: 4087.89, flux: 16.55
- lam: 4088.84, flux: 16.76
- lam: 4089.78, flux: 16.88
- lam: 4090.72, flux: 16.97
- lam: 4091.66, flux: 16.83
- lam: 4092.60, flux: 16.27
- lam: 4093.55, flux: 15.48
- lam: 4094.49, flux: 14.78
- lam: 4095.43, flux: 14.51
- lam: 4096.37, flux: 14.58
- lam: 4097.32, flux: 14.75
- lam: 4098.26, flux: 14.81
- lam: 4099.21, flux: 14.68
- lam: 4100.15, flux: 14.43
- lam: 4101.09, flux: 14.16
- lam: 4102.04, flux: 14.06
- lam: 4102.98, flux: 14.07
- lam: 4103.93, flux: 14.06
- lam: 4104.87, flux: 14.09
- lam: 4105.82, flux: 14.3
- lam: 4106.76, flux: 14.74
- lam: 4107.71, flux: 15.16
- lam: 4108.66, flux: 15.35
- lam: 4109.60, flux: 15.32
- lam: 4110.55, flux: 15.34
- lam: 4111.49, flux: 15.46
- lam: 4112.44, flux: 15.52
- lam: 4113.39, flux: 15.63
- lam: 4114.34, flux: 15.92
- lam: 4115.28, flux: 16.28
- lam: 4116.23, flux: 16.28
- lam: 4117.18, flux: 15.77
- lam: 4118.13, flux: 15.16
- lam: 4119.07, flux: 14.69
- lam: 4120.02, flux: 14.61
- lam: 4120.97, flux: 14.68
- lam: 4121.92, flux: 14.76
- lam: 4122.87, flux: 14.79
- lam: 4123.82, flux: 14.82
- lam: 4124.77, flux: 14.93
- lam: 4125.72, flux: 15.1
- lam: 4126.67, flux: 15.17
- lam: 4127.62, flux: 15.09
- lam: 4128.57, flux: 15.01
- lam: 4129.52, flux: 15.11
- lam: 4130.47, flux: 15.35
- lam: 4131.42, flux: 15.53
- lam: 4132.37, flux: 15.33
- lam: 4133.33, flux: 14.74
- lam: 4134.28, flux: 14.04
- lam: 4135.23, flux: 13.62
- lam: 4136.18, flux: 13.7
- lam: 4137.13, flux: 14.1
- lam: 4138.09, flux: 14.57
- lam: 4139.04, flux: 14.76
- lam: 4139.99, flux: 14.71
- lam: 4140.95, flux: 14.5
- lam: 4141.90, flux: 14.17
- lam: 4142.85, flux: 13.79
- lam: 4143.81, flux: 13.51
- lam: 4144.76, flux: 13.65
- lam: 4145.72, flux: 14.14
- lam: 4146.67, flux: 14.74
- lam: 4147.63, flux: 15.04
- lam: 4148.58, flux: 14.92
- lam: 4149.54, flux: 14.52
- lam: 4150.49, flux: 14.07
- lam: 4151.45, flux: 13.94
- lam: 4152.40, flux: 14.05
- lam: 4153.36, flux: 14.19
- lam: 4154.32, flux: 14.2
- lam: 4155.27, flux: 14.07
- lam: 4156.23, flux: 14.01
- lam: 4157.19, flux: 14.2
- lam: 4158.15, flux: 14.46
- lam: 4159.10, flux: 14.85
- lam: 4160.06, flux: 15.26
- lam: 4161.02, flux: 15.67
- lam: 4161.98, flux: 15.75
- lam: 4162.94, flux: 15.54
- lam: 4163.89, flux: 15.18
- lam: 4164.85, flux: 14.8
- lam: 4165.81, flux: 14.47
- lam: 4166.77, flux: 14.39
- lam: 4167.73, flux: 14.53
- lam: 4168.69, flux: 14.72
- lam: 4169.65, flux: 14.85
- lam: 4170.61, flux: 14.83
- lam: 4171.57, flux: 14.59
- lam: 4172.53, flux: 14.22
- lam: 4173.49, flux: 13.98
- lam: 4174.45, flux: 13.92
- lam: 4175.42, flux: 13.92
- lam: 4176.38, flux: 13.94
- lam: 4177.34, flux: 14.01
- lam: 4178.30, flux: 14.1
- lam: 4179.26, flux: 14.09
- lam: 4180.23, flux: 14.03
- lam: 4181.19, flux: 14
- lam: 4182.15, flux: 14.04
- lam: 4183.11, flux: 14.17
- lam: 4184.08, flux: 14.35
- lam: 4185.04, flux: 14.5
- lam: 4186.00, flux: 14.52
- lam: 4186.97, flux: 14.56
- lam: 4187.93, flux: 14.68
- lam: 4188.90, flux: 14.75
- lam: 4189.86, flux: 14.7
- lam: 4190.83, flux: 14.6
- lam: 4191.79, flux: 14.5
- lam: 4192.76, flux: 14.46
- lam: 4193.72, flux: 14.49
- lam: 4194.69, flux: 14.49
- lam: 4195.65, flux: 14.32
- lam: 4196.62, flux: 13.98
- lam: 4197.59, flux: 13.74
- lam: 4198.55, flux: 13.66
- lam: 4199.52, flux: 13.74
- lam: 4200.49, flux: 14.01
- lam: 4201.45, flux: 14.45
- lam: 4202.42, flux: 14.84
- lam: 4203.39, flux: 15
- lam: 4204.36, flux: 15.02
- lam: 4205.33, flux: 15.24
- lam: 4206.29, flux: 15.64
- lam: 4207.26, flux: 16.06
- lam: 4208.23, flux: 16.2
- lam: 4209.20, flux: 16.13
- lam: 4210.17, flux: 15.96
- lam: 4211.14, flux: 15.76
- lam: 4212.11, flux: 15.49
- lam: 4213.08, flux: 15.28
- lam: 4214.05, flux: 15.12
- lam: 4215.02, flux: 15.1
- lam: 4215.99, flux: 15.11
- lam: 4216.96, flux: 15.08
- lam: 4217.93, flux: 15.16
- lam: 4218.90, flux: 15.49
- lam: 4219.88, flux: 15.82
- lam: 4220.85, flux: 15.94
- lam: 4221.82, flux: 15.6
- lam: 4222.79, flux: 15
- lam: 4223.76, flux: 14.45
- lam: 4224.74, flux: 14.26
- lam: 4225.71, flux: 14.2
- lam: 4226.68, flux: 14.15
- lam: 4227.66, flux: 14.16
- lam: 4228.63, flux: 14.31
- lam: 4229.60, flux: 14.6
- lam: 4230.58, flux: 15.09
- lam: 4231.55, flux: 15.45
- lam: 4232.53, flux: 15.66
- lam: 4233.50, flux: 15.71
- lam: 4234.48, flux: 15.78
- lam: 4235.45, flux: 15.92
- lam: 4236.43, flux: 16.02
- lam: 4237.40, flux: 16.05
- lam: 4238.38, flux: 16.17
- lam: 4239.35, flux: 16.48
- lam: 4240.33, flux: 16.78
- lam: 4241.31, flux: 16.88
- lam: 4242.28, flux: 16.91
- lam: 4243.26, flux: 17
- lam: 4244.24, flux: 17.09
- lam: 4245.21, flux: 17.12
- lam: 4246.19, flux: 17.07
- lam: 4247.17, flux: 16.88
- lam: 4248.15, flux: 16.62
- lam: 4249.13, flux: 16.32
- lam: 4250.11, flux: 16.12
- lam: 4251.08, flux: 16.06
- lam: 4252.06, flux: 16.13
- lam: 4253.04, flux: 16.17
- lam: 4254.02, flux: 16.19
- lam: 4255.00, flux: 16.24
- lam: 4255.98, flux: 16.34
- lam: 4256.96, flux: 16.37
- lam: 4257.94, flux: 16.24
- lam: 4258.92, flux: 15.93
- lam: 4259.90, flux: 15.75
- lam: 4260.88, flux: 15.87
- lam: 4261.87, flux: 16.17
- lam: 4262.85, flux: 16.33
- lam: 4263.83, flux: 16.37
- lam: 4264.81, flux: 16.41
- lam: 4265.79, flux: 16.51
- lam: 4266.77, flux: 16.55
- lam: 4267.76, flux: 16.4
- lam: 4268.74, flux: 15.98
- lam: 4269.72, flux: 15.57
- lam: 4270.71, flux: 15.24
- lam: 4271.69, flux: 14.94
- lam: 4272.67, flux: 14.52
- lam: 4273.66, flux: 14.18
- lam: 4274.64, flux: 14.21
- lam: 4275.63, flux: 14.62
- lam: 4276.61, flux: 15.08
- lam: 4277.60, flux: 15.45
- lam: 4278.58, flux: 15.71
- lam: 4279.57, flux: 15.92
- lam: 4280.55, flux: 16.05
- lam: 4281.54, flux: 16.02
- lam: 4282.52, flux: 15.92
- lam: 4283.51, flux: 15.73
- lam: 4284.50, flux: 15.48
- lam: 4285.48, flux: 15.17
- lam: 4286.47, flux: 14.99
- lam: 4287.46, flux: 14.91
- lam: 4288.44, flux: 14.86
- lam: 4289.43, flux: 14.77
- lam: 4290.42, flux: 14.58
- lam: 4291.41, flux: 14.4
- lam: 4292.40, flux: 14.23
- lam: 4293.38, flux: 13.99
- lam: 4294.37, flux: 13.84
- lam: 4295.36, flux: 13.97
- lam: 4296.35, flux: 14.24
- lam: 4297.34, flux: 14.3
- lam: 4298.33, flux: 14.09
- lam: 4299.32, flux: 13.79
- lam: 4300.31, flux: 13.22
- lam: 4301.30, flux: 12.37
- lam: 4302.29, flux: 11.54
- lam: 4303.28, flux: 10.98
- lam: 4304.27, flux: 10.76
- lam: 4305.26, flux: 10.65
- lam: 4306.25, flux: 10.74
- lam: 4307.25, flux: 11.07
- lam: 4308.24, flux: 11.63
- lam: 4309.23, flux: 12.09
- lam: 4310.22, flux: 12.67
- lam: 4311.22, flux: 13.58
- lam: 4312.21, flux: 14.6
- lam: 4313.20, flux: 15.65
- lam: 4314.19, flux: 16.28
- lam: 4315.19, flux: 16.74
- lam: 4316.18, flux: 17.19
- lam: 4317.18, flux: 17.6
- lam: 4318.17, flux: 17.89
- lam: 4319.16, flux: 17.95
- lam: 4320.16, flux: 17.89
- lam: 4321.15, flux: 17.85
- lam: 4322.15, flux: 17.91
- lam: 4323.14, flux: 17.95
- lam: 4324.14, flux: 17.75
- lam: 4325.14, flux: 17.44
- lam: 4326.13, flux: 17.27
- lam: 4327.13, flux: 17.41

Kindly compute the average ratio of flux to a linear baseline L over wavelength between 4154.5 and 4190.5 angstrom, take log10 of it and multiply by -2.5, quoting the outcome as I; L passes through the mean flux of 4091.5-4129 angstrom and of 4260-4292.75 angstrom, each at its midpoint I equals 0.049 mag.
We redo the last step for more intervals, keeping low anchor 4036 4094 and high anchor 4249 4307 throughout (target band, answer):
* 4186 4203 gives 0.05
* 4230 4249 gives -0.10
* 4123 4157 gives 0.04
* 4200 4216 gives -0.02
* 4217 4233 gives 0.00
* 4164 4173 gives 0.03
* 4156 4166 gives 0.01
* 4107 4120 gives -0.03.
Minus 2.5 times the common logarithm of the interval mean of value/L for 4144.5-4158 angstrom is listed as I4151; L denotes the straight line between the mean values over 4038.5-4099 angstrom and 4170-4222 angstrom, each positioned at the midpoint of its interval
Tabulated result 0.04 mag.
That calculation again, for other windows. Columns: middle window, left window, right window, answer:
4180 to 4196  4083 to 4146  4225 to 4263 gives 0.083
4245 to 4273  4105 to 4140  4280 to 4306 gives -0.139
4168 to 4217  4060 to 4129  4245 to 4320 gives 0.031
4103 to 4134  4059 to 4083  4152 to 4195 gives -0.037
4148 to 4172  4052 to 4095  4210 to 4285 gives 0.058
